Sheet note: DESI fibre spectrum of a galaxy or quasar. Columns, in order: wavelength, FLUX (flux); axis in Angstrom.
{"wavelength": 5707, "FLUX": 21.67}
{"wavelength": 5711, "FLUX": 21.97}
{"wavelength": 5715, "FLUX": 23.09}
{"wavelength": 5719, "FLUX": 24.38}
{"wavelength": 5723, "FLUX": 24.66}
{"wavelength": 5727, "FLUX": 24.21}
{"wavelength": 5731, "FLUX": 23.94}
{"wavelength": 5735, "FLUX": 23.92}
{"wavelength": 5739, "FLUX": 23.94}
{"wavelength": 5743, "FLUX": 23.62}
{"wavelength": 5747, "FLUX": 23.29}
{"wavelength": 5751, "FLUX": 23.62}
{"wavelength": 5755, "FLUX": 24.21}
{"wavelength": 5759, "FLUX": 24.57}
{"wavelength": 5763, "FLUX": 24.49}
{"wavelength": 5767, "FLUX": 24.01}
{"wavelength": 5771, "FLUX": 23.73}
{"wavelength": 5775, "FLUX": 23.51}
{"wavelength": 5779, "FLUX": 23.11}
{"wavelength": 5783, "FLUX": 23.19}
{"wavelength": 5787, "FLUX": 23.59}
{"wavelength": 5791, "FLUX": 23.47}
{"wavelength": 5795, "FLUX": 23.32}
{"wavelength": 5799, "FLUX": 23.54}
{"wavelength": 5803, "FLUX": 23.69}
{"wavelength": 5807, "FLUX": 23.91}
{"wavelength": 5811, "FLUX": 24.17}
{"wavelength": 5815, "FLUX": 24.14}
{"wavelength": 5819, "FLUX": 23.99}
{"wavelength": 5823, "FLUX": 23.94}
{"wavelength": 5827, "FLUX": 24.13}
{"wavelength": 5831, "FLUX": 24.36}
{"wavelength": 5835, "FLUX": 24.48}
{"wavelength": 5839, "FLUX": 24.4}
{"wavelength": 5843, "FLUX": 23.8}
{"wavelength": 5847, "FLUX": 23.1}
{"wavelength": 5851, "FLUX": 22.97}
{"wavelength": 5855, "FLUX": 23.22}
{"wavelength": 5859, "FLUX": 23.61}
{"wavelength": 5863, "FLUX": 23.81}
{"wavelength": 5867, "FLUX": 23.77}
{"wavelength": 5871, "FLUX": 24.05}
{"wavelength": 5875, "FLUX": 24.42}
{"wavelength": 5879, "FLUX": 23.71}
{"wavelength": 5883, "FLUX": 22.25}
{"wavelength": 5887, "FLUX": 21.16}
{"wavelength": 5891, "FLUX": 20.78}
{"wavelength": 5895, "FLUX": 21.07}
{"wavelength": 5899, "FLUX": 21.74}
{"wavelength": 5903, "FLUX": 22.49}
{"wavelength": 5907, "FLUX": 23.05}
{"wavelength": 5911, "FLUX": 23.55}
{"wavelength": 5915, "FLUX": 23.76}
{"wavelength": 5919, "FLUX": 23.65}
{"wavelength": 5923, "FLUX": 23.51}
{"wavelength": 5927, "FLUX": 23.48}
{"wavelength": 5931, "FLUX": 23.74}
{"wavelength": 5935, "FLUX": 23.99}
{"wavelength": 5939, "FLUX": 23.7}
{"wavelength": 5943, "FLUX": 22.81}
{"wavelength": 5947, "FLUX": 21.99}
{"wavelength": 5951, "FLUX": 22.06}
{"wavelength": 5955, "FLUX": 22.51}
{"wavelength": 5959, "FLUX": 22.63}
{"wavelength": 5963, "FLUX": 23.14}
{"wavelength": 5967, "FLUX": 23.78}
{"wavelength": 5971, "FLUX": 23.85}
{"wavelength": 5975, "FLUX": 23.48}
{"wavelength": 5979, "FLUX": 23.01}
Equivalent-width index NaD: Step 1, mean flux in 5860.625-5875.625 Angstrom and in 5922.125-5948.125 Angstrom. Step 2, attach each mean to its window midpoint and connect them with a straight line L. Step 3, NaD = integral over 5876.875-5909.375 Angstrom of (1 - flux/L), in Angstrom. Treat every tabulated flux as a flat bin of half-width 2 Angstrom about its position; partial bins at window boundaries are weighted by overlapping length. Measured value 2.3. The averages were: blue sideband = 24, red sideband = 23.4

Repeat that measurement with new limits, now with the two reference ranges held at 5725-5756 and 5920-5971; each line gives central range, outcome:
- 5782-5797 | 0.2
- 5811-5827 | -0.3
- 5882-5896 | 1.2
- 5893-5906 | 0.8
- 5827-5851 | -0.5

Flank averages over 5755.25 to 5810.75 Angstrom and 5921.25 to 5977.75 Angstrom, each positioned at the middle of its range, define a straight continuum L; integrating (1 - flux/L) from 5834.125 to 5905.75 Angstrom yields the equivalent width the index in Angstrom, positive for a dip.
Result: 1.3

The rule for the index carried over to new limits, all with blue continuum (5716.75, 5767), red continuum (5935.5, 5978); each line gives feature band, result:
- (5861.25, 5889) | 0.1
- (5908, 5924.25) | -0.3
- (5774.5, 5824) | 0.3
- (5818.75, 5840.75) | -0.6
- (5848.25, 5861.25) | 0.1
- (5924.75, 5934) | -0.2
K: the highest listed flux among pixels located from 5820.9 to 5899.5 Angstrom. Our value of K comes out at 24.48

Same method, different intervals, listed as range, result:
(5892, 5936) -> 23.99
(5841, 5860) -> 23.8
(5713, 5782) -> 24.66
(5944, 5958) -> 22.51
